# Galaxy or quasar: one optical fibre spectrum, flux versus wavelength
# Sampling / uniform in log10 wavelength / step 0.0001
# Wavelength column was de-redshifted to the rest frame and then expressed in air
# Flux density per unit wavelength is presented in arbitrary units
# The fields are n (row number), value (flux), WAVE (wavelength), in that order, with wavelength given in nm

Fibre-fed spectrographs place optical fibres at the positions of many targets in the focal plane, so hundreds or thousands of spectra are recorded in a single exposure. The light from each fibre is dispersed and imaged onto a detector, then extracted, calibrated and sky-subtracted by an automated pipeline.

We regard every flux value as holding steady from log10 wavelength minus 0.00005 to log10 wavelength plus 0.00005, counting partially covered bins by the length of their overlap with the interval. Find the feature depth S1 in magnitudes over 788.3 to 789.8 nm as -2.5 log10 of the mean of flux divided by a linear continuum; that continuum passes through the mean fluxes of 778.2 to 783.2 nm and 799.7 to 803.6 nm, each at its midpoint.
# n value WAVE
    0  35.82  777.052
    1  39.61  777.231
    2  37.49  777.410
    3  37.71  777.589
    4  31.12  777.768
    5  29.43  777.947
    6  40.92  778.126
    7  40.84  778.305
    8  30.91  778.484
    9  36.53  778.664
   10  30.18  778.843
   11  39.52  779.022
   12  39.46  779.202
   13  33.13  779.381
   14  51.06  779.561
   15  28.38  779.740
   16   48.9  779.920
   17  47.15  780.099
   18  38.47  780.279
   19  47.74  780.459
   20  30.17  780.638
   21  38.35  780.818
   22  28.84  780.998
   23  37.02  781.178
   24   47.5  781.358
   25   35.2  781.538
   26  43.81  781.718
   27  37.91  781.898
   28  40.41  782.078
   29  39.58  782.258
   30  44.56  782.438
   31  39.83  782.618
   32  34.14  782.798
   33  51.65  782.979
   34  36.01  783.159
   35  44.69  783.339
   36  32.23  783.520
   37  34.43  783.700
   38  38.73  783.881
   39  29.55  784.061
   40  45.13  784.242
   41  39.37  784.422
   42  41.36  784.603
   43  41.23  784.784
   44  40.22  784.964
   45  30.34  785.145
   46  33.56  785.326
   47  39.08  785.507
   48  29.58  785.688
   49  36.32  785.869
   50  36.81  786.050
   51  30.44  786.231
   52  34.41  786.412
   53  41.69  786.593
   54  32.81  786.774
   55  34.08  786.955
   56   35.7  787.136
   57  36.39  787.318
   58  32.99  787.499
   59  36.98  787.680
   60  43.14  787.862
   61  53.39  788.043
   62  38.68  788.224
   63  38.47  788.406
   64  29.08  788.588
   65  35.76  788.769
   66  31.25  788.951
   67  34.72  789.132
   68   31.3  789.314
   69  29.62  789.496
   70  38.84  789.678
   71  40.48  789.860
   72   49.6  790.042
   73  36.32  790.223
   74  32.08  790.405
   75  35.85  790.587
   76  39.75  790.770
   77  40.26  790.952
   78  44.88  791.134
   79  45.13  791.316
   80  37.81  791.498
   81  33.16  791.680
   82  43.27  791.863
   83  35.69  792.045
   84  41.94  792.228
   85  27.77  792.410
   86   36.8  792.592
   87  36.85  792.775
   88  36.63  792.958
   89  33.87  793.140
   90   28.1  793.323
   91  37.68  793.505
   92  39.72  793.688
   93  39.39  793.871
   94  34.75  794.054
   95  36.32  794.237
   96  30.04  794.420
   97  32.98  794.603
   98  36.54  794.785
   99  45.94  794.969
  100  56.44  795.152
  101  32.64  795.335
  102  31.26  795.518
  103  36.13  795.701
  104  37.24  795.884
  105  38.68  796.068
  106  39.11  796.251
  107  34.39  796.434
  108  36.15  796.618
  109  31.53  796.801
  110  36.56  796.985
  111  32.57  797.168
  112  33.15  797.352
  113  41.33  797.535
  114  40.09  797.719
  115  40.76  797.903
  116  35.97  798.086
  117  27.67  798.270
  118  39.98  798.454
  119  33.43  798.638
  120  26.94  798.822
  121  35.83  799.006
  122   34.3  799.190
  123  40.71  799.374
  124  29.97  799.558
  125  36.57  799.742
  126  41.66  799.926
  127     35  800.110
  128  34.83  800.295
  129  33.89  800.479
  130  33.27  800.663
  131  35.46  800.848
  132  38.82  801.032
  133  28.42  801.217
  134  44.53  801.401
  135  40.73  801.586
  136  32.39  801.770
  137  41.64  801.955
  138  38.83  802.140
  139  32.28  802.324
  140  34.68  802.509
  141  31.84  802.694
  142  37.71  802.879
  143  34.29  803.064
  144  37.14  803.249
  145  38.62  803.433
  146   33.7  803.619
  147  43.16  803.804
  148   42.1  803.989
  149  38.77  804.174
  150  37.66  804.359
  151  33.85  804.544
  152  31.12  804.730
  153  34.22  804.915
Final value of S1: 0.13 mag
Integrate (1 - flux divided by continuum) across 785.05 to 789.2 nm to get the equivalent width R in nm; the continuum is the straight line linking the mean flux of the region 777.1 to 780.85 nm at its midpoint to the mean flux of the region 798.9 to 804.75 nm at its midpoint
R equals 0.16 nm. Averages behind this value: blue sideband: 37.9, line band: 35.9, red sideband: 36.4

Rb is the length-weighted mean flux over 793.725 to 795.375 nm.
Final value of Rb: 38.6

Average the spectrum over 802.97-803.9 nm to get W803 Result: 37.4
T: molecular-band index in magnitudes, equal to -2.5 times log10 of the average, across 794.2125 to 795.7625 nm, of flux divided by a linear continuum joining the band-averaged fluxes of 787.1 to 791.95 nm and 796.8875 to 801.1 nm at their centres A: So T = -0.03 mag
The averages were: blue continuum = 38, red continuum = 35.6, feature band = 37.7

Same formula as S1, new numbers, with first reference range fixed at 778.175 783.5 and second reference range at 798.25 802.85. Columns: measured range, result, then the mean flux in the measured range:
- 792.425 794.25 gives 0.04 mag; 35.6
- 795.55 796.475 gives -0.02 mag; 36.9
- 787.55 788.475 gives -0.11 mag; 41.8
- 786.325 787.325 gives 0.07 mag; 35.8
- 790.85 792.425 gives -0.06 mag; 39.4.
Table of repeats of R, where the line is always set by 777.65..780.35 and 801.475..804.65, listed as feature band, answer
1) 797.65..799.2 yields 0.09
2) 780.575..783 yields -0.08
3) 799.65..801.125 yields 0.04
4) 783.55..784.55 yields 0.01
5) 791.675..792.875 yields 0.02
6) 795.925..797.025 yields 0.03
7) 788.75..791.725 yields -0.01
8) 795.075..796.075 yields -0.03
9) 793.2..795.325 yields -0.02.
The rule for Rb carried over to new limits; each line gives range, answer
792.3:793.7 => 34.5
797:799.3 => 35.3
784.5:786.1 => 36.5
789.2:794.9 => 36.9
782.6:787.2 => 37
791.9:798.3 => 36.5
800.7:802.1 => 37.3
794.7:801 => 36.4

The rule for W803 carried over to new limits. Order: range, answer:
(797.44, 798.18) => 39.5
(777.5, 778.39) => 36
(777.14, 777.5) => 38.5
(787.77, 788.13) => 48.2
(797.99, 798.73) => 34.3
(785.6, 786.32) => 33.3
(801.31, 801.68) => 42.6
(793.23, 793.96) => 36.2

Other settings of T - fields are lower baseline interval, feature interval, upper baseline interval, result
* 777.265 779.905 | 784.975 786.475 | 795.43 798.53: 0.070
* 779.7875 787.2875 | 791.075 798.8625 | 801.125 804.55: 0.024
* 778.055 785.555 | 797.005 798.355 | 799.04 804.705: 0.028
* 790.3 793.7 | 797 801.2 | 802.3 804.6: 0.044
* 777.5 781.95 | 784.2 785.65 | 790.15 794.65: -0.022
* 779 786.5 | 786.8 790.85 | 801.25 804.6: 0.034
